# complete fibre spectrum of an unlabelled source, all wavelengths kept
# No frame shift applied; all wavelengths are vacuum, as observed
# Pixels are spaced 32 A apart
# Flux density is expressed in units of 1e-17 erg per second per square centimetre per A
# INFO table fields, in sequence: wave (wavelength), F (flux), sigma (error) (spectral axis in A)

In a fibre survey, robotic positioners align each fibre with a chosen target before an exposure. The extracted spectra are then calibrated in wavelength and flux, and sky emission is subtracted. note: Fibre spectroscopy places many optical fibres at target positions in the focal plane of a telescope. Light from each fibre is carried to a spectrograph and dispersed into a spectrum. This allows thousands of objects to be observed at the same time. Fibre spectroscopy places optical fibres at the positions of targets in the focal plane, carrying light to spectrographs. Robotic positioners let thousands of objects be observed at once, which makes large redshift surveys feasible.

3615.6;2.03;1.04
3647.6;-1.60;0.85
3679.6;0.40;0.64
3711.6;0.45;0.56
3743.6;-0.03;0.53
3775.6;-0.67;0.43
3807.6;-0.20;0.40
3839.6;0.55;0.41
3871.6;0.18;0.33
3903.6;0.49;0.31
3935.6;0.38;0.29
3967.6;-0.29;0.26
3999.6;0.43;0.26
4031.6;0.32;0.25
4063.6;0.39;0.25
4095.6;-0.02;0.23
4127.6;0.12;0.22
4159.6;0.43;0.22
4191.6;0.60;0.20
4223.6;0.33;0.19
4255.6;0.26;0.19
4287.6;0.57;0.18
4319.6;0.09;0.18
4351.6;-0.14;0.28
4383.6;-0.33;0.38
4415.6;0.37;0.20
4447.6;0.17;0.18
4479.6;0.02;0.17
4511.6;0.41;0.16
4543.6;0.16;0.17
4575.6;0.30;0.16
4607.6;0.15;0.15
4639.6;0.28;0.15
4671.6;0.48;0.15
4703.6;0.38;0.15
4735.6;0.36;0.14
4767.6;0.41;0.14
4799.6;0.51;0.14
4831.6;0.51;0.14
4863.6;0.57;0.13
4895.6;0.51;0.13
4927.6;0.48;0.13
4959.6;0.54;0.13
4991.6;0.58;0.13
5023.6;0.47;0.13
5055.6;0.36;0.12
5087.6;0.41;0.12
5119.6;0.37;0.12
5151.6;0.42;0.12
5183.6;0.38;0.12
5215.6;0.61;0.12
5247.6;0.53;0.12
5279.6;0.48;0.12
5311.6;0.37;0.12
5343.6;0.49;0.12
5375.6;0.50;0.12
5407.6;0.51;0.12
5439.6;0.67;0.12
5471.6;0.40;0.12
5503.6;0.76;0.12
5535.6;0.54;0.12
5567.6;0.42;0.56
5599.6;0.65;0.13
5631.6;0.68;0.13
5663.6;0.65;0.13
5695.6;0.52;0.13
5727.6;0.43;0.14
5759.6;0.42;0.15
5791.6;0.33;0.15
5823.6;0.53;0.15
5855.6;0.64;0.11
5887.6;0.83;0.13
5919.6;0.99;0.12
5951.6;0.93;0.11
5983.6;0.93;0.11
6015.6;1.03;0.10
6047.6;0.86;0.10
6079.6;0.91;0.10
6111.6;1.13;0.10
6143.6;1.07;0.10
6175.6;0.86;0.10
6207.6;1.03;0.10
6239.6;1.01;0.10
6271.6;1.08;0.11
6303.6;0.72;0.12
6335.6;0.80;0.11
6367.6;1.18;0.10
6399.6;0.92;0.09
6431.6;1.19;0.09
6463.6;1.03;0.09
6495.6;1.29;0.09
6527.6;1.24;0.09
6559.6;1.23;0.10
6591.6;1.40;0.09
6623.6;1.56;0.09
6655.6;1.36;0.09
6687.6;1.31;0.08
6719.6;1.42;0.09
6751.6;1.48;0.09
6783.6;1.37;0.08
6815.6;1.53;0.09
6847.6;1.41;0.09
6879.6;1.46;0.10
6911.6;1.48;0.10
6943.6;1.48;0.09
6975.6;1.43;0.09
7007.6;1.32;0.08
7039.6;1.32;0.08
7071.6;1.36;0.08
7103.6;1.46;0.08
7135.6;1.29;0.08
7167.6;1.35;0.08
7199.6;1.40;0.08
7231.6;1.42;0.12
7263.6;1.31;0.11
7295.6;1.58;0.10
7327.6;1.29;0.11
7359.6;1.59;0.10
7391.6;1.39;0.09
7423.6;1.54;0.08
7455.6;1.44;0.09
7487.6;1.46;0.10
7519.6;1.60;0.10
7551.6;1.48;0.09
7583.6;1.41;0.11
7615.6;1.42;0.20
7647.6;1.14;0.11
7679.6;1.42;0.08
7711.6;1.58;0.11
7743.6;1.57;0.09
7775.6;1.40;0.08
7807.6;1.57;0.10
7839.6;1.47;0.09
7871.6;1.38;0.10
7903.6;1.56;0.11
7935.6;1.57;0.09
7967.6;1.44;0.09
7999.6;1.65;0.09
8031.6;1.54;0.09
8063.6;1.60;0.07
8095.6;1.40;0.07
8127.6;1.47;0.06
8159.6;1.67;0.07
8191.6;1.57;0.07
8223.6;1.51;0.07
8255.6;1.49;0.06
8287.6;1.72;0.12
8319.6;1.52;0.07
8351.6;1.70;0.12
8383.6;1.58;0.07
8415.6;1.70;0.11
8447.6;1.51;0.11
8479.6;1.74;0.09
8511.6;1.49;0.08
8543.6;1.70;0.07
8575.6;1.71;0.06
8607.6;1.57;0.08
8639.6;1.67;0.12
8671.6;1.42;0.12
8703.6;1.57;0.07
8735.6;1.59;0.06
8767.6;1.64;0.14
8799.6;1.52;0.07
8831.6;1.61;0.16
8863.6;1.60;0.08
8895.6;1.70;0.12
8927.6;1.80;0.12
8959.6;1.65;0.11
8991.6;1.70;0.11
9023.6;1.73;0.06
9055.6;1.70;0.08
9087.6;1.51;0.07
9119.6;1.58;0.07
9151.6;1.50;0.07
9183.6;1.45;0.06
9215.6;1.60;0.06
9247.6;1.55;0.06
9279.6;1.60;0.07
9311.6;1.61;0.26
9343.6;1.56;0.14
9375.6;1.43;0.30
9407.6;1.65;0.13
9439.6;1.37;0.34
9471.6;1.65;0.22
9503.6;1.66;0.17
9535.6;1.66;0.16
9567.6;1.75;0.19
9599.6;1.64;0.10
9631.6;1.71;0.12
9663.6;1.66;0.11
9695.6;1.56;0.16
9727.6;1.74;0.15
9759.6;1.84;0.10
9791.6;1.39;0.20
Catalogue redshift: 0.472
